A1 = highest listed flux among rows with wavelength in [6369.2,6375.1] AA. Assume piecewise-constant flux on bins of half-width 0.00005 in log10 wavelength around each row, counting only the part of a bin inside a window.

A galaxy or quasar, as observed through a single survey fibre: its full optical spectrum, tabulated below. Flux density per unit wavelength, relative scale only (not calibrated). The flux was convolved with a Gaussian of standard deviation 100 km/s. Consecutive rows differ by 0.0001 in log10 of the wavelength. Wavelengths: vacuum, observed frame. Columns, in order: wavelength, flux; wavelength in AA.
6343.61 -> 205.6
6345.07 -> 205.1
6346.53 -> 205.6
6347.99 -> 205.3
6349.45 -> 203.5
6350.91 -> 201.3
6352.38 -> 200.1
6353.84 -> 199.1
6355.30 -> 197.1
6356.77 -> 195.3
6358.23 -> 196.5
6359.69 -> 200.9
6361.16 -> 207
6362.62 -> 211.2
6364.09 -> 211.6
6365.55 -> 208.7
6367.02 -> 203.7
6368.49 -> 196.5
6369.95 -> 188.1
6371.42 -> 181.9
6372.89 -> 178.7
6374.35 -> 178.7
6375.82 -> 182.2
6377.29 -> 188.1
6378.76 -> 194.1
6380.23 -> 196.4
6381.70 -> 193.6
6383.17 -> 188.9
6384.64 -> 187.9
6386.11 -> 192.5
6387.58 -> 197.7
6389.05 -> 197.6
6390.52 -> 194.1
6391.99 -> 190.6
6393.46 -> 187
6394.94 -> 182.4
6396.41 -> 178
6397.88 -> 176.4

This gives 188.1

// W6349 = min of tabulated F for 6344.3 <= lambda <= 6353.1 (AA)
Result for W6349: 200.1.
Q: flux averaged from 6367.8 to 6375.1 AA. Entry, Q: 185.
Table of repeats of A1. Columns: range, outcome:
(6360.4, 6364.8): 211.6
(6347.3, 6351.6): 205.3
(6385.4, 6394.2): 197.7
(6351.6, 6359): 200.1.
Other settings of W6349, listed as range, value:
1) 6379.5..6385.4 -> 187.9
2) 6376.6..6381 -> 188.1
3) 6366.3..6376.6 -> 178.7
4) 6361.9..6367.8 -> 203.7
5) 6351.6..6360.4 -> 195.3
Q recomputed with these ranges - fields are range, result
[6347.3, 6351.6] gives 204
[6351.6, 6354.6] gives 200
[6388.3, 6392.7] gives 194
